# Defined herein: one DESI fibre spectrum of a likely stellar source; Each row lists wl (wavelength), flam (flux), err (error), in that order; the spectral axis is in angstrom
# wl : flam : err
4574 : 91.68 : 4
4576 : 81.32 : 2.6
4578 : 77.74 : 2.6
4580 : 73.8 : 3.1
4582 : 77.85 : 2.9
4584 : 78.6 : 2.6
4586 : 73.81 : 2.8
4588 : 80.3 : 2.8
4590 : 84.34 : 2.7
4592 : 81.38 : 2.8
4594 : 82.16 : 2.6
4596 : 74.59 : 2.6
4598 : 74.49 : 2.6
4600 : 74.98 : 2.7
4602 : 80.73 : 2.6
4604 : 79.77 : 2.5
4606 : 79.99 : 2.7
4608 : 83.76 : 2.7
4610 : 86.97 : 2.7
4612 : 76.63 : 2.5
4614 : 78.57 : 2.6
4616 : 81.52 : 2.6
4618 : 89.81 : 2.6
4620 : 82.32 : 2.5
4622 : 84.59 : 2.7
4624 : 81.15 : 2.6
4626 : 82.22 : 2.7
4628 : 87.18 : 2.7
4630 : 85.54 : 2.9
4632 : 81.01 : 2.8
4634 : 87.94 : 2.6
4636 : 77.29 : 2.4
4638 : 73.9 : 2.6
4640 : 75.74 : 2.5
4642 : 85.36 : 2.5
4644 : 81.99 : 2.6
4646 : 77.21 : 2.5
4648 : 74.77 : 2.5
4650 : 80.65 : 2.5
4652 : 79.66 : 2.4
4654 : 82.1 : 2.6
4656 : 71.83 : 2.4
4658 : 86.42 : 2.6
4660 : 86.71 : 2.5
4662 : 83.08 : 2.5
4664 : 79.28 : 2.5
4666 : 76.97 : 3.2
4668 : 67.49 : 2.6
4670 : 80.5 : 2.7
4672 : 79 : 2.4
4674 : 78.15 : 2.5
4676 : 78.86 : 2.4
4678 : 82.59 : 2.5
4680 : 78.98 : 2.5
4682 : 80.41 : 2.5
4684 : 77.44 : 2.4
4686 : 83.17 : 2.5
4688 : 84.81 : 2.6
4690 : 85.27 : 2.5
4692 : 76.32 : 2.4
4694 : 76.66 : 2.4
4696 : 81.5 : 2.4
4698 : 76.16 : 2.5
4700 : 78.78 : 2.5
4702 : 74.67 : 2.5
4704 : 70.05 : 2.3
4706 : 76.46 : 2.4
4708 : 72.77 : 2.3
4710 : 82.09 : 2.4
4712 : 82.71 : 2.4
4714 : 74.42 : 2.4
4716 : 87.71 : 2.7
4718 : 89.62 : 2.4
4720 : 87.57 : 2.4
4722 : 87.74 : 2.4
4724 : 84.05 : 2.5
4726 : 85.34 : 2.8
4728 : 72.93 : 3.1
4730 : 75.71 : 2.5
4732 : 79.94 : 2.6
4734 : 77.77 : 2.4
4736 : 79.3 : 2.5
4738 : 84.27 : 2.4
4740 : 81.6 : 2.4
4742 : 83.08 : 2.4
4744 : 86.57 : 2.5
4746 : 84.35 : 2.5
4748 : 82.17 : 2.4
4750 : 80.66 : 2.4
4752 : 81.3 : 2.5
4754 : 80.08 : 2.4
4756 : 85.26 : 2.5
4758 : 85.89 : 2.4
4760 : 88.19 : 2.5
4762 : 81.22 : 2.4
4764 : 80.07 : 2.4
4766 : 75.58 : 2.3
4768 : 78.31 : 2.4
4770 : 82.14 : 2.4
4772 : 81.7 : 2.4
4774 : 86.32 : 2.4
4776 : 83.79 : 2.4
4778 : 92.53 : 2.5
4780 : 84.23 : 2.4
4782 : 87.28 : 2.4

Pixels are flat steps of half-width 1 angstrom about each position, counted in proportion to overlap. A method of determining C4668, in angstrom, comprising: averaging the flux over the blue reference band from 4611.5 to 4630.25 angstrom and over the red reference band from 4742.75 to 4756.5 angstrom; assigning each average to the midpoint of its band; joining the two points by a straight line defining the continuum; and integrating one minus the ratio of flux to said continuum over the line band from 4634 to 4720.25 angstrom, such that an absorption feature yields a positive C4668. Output 3.6 angstrom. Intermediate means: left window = 83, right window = 82.8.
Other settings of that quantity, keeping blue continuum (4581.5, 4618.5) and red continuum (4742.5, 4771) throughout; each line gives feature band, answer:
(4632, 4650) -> 0.2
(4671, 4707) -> 1.1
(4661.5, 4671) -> 0.4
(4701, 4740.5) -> 0.7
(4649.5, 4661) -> -0.1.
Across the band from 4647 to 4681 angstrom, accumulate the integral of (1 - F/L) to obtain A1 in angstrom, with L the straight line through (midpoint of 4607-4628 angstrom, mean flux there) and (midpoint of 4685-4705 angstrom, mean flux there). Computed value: 0.5 angstrom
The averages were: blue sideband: 83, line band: 79.2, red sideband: 78.7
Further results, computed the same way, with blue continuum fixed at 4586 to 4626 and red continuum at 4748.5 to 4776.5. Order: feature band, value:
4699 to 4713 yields 0.8 angstrom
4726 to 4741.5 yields 0.5 angstrom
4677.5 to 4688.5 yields 0.1 angstrom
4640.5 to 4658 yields 0.4 angstrom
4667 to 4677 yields 0.6 angstrom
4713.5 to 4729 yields -0.4 angstrom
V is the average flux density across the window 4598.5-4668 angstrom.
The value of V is 80.9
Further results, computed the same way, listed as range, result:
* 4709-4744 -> 82.2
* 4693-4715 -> 76.9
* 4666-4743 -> 79.9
